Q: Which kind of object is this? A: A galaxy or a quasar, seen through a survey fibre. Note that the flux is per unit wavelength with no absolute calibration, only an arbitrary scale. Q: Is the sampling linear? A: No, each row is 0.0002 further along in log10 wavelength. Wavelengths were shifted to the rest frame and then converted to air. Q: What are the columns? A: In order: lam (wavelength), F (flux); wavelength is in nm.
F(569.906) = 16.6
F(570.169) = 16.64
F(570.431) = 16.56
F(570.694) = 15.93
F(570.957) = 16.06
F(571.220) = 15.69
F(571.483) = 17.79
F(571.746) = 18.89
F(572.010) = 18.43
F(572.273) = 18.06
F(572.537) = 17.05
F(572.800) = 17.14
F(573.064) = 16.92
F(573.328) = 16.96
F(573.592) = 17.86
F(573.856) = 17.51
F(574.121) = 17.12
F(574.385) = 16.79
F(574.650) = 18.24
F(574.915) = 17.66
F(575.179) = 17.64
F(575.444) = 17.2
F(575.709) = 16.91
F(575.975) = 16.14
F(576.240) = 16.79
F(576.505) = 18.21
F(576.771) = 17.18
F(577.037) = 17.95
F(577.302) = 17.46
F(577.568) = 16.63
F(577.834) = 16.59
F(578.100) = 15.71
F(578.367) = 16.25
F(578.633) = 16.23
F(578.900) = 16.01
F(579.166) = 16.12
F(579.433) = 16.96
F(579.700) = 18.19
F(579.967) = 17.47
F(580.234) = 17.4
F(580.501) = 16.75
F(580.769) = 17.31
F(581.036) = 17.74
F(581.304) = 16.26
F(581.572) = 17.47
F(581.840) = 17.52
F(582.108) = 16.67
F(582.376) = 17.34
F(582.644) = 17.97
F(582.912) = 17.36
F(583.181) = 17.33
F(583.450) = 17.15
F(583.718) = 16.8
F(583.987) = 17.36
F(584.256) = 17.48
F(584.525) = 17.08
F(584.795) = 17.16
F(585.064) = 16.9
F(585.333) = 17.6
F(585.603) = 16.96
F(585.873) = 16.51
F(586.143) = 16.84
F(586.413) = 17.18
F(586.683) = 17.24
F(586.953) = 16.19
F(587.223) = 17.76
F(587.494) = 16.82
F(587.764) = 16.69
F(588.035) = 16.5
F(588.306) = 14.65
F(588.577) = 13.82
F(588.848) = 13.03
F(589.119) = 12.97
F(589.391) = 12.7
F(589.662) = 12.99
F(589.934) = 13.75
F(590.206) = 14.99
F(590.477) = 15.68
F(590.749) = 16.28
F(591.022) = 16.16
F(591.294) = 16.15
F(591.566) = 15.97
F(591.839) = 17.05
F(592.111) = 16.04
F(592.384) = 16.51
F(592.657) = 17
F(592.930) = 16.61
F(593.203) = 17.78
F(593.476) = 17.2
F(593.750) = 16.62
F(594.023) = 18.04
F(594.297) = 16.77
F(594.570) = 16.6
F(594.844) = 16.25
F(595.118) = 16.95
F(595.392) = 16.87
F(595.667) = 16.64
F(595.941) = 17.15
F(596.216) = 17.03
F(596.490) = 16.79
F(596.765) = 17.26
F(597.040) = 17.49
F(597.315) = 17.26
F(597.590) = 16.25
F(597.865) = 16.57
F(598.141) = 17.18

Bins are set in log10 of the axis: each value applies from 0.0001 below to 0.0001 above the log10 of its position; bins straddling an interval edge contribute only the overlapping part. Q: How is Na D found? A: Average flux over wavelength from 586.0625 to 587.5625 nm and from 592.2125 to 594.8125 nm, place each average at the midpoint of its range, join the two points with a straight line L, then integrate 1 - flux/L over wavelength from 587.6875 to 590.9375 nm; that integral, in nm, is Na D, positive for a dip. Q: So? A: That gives 0.48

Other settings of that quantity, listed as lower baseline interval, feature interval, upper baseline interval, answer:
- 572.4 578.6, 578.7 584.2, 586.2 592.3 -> -0.25 nm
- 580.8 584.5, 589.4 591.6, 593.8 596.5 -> 0.25 nm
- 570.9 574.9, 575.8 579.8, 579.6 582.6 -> 0.12 nm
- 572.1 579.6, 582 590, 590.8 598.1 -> 0.32 nm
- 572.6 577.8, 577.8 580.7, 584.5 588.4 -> 0.07 nm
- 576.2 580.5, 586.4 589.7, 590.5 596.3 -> 0.30 nm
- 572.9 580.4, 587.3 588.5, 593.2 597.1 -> 0.06 nm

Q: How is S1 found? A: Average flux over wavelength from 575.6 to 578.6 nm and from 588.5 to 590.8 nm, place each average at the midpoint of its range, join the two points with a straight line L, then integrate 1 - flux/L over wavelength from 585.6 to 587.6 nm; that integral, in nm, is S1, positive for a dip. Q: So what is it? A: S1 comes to -0.311 nm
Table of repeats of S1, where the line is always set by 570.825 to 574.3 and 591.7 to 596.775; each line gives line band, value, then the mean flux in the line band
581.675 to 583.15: -0.02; 17.4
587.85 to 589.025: 0.17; 14.5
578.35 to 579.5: 0.06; 16.3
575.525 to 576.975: 0.01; 17.1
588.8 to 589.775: 0.23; 12.9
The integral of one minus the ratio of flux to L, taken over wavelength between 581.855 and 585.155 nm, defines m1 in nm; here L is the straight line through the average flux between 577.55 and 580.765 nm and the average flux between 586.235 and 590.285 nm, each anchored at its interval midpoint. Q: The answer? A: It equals -0.26 nm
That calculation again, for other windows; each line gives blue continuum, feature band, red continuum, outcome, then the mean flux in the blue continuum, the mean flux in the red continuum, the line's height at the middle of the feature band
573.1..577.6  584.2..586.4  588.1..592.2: -0.20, 17.3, 14.8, 15.6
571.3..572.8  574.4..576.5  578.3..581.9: 0.03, 17.9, 17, 17.5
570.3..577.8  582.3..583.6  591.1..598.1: -0.03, 17.2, 16.8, 17.1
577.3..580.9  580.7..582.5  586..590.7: -0.09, 16.8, 15.3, 16.4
